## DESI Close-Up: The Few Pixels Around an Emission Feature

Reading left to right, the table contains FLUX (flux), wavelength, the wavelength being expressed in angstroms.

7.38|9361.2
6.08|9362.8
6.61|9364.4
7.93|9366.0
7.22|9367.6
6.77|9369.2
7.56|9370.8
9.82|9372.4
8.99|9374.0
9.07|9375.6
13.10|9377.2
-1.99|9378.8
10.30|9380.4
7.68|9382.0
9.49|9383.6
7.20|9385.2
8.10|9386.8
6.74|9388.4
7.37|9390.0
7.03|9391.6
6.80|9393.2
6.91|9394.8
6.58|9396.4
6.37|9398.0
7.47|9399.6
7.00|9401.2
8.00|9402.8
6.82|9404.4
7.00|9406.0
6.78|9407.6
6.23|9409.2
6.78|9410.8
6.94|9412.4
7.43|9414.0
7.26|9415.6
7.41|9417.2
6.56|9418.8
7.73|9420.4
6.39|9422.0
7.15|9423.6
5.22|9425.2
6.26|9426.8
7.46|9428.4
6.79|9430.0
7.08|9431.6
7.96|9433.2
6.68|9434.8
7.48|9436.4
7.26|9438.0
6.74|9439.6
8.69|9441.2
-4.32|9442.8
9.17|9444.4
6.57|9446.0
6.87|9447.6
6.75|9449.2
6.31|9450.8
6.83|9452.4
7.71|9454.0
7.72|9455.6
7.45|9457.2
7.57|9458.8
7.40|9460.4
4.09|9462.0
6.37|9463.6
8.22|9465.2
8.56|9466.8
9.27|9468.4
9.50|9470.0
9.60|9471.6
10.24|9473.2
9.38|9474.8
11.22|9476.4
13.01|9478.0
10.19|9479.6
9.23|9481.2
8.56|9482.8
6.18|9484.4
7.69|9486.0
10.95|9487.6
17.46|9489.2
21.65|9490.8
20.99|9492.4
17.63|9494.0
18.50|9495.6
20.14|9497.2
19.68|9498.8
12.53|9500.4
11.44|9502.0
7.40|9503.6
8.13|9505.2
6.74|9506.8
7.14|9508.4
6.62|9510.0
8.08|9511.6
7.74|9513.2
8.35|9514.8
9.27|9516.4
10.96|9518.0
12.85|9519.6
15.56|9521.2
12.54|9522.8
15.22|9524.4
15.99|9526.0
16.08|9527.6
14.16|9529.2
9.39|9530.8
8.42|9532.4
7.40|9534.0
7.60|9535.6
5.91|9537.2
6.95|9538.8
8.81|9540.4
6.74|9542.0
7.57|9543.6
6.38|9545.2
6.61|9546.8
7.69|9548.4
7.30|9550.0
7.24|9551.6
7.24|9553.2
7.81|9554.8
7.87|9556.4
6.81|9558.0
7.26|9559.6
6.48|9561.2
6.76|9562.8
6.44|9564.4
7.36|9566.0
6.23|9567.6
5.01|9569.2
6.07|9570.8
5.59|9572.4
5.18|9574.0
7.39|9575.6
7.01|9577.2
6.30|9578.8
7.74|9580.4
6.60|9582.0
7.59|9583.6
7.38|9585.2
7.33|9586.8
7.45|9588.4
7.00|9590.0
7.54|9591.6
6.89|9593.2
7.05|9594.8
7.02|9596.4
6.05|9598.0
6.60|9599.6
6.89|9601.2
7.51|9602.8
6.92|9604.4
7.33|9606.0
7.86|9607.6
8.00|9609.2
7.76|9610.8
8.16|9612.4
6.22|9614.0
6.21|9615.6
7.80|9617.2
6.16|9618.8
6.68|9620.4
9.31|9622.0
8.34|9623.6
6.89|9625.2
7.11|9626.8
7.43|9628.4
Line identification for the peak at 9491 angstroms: H-alpha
